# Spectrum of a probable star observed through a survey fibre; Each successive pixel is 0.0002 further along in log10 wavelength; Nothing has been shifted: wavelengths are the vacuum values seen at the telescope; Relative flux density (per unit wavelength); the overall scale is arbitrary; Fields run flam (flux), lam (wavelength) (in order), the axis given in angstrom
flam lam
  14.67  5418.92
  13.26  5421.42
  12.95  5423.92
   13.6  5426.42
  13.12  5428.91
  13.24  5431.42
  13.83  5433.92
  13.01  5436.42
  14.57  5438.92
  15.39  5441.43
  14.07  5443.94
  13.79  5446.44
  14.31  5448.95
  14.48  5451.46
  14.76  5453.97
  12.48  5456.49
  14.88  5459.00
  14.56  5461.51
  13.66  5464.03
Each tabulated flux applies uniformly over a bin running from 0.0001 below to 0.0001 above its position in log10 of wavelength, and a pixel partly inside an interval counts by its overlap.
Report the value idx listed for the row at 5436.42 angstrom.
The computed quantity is 13.01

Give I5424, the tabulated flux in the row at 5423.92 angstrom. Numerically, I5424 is 12.95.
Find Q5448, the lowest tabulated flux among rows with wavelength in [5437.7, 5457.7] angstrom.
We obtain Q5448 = 12.48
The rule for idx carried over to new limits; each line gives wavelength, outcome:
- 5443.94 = 14.07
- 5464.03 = 13.66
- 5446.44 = 13.79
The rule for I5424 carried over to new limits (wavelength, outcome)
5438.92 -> 14.57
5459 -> 14.88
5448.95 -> 14.31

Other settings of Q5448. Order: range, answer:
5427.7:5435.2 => 13.12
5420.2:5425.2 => 12.95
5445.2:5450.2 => 13.79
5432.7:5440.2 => 13.01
